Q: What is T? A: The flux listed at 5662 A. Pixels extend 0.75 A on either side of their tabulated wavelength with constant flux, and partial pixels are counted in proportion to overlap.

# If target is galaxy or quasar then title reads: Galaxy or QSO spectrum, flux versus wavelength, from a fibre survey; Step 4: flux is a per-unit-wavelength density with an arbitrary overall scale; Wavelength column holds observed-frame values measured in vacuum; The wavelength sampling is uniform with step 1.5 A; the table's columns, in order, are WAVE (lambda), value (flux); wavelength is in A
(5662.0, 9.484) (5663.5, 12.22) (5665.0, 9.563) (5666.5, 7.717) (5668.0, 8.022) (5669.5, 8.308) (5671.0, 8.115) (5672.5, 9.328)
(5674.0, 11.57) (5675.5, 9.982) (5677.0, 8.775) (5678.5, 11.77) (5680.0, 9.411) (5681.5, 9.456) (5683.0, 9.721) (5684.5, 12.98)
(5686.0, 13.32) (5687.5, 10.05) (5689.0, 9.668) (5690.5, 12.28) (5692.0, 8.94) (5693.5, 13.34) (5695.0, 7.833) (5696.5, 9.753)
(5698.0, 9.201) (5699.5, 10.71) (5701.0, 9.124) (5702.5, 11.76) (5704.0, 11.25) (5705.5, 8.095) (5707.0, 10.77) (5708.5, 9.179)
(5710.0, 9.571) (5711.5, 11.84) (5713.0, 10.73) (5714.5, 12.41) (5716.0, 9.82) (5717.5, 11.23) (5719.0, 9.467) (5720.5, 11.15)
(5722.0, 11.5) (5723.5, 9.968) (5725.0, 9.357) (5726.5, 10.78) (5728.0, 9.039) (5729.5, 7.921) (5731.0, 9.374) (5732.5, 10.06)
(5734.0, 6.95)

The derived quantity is 9.484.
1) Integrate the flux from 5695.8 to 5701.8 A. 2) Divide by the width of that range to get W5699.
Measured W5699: 9.71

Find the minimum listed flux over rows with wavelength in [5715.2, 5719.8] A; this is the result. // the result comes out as 9.467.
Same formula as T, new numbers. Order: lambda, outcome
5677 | 8.775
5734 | 6.95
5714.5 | 12.41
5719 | 9.467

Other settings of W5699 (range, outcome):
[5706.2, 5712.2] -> 10.3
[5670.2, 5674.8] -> 9.66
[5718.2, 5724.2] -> 10.5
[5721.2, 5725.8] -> 10.3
